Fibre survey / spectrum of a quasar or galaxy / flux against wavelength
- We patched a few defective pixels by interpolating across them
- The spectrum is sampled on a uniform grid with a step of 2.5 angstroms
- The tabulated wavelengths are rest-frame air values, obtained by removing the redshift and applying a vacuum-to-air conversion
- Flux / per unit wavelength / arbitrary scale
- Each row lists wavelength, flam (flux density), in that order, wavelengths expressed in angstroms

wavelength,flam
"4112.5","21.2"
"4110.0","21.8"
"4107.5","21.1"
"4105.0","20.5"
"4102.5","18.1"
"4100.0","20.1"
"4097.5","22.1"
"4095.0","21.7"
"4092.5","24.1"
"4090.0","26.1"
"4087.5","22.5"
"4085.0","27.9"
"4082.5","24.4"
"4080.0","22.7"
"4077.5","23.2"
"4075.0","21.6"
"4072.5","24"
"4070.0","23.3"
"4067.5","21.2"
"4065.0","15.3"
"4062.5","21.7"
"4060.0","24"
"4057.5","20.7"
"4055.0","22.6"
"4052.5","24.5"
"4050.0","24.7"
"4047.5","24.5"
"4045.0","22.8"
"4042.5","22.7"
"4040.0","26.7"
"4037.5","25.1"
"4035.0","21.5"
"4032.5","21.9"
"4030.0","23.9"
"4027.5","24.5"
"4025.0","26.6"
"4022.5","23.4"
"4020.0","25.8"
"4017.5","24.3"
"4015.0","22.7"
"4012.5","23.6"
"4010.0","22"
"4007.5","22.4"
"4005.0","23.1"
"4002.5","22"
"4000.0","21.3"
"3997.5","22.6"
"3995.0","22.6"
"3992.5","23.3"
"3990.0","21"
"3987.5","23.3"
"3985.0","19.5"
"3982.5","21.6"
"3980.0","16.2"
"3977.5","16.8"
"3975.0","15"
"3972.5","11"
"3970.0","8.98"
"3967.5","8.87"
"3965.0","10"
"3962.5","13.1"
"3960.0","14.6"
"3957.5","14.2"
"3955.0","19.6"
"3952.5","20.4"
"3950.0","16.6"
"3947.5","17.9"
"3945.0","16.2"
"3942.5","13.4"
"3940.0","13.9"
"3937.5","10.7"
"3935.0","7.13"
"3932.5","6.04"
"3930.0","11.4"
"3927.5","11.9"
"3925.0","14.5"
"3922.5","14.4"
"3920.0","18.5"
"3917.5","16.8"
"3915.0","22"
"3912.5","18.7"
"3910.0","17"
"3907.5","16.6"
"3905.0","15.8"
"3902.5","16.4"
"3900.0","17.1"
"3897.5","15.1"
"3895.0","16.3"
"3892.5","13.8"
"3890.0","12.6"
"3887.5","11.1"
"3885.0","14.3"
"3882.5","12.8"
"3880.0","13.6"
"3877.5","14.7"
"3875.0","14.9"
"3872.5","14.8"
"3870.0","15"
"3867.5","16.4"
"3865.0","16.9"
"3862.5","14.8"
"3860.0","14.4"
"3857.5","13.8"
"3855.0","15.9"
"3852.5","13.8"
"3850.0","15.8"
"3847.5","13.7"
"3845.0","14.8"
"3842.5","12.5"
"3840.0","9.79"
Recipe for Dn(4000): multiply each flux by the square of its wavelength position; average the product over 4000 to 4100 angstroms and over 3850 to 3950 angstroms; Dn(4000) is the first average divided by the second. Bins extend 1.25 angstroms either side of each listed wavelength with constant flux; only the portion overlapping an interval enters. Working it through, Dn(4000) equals 1.7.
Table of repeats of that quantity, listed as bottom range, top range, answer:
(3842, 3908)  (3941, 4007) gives 1.25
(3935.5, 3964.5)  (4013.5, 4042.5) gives 1.66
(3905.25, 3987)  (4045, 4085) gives 1.62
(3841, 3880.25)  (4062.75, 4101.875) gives 1.71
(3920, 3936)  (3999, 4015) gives 2.02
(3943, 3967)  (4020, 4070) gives 1.56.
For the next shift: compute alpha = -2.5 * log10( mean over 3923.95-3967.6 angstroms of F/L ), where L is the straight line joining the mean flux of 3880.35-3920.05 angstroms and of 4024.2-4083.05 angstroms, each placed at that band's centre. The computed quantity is 0.314 mag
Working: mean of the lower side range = 15.8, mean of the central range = 13.5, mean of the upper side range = 23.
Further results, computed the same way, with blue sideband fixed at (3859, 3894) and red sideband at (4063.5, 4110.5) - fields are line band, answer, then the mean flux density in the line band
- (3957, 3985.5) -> 0.266 mag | 14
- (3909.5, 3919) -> -0.191 mag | 18.8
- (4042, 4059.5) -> -0.120 mag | 23.3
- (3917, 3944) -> 0.285 mag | 12.5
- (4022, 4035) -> -0.191 mag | 23.9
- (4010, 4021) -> -0.216 mag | 23.8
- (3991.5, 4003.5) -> -0.185 mag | 22.3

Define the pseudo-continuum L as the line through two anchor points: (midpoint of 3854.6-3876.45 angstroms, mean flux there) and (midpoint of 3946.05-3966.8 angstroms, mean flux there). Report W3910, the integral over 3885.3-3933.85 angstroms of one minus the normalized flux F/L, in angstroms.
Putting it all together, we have 1.2 angstroms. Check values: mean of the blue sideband 15.2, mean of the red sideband 15.6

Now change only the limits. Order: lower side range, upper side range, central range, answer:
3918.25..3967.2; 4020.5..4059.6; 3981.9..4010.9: -4.2 angstroms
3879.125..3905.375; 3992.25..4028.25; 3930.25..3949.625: 6.2 angstroms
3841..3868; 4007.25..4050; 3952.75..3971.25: 6.5 angstroms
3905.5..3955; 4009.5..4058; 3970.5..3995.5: 1.3 angstroms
